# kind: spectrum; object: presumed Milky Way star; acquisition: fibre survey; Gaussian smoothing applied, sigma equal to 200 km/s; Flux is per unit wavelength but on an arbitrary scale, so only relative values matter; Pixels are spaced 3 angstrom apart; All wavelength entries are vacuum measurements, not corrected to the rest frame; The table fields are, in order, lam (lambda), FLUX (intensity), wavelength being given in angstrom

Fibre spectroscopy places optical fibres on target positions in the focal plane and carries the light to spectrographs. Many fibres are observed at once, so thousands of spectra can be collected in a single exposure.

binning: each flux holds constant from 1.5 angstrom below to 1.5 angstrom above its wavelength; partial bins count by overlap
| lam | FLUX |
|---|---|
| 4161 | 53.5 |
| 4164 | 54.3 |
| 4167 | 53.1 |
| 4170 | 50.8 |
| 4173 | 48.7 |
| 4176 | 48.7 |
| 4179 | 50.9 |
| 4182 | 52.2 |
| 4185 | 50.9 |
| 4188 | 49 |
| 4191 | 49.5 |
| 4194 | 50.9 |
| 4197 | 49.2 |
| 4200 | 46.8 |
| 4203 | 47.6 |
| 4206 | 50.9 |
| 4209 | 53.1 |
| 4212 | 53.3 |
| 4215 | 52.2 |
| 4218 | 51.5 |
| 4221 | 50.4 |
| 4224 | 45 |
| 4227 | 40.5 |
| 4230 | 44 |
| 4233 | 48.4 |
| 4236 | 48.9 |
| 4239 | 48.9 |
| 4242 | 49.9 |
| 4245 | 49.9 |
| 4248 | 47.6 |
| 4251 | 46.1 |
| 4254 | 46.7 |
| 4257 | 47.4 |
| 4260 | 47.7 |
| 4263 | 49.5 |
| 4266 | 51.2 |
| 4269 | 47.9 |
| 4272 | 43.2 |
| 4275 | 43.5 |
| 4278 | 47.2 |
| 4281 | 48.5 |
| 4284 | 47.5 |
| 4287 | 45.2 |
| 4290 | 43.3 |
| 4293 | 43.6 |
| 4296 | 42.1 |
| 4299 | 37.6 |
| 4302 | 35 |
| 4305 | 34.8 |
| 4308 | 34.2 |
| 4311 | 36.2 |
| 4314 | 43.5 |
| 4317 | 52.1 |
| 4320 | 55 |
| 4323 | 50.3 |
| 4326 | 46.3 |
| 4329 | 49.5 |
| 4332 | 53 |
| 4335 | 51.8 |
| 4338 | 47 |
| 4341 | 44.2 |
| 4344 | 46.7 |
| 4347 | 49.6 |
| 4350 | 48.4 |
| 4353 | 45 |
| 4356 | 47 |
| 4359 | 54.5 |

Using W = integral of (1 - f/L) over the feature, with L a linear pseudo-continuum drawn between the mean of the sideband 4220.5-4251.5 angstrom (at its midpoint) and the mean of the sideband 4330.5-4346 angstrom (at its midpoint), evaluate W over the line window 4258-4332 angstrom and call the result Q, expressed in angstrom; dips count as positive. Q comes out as 4.6 angstrom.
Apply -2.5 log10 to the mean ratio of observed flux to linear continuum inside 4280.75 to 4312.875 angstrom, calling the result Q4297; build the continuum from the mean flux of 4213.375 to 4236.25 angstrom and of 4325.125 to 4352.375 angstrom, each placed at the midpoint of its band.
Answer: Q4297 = 0.19 mag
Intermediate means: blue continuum 47.6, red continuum 48.4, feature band 40.5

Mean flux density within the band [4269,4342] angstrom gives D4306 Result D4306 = 44.8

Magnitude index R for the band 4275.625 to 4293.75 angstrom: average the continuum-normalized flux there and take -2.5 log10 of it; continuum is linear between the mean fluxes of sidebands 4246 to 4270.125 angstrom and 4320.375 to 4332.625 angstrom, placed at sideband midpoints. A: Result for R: 0.07 mag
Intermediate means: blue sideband 48.1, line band 45.9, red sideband 50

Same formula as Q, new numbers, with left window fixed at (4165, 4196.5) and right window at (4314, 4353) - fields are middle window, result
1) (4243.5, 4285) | 1.9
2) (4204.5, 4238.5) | 0.8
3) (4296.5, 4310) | 3.7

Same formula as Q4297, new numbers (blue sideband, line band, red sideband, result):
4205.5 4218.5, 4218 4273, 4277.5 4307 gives 0.010 mag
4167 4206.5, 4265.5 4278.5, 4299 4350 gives 0.021 mag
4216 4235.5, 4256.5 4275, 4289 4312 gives -0.126 mag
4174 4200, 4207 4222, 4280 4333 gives -0.075 mag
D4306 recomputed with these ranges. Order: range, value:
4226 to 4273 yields 47.5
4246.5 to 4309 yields 44.4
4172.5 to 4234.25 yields 49.2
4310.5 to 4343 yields 48.4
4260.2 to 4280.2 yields 47.2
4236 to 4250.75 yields 48.8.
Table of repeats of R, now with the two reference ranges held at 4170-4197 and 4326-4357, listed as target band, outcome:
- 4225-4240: 0.079 mag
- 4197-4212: -0.002 mag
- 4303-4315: 0.300 mag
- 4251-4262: 0.045 mag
